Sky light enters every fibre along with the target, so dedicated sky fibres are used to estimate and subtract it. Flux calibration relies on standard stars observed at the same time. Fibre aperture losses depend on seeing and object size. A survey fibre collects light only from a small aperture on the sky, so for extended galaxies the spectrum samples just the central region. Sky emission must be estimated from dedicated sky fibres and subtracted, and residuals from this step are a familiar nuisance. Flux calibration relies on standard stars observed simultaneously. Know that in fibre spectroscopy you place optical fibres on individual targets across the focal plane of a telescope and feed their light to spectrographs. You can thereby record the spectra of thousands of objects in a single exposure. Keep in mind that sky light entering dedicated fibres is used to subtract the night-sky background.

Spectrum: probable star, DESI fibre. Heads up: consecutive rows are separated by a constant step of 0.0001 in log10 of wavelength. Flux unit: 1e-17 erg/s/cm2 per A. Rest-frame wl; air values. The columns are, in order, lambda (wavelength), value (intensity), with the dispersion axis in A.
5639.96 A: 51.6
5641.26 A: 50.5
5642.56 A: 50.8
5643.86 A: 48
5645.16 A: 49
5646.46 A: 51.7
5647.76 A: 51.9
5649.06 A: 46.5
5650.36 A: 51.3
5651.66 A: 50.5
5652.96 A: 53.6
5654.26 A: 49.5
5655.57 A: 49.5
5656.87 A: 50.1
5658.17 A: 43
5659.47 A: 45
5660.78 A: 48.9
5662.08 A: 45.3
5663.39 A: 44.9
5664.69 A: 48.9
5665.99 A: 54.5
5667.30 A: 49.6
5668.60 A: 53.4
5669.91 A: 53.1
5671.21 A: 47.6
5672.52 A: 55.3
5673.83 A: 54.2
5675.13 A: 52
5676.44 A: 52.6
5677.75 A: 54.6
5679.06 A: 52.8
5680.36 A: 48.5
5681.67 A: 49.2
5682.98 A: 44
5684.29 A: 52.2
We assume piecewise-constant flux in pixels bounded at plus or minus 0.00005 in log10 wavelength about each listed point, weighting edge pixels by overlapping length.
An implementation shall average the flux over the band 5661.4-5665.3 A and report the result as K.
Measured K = 46.4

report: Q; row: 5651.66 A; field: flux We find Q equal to 50.5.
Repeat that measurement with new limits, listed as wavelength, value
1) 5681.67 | 49.2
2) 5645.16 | 49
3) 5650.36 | 51.3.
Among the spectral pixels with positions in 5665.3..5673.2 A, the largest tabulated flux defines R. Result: 55.3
